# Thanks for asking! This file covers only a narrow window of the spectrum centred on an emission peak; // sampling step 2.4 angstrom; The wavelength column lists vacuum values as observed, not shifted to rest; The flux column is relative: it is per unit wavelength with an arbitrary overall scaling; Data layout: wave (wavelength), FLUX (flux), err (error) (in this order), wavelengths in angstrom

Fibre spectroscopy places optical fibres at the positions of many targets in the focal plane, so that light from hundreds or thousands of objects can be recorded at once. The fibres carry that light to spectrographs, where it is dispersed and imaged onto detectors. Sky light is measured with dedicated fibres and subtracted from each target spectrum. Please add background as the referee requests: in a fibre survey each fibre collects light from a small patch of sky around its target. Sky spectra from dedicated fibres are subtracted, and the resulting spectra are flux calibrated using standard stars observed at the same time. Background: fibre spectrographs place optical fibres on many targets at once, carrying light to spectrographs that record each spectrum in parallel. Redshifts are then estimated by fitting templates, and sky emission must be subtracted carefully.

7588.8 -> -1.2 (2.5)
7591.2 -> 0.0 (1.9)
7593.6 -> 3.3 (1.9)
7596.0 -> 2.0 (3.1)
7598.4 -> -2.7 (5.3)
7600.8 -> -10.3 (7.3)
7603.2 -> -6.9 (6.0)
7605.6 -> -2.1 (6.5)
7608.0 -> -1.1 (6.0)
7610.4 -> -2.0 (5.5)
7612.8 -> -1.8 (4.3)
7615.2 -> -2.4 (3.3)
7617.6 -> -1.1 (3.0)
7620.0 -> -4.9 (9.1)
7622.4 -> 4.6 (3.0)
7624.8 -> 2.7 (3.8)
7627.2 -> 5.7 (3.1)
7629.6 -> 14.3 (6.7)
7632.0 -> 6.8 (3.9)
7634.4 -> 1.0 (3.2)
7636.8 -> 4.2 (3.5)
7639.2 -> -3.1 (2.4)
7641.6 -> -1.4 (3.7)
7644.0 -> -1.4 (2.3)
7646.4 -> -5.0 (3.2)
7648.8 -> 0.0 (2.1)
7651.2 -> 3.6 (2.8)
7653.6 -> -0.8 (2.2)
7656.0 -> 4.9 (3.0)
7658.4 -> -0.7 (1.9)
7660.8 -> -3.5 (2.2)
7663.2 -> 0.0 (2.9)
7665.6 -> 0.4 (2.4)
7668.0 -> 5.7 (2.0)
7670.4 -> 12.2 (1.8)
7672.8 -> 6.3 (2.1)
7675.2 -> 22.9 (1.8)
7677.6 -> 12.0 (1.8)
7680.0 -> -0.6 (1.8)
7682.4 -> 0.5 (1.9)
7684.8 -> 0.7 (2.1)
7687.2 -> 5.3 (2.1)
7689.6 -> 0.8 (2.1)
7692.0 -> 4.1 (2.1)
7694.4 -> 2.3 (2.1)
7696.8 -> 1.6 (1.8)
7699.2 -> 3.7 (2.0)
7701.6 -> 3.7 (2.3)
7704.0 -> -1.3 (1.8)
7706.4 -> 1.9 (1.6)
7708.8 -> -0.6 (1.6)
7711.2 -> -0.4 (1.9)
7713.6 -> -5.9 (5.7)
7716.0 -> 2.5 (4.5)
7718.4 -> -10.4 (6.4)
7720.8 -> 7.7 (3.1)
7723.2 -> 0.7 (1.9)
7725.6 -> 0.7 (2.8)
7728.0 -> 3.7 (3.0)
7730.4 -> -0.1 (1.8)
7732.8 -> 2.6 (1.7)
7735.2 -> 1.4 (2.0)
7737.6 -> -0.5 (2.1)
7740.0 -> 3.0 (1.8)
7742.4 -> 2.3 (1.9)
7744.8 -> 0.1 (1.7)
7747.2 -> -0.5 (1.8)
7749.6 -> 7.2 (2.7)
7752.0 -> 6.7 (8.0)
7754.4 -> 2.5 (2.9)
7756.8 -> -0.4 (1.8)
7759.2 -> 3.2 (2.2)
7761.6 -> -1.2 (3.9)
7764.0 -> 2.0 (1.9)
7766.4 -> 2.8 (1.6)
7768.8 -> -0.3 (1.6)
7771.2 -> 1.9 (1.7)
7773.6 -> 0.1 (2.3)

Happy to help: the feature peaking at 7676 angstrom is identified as [O II] 3727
